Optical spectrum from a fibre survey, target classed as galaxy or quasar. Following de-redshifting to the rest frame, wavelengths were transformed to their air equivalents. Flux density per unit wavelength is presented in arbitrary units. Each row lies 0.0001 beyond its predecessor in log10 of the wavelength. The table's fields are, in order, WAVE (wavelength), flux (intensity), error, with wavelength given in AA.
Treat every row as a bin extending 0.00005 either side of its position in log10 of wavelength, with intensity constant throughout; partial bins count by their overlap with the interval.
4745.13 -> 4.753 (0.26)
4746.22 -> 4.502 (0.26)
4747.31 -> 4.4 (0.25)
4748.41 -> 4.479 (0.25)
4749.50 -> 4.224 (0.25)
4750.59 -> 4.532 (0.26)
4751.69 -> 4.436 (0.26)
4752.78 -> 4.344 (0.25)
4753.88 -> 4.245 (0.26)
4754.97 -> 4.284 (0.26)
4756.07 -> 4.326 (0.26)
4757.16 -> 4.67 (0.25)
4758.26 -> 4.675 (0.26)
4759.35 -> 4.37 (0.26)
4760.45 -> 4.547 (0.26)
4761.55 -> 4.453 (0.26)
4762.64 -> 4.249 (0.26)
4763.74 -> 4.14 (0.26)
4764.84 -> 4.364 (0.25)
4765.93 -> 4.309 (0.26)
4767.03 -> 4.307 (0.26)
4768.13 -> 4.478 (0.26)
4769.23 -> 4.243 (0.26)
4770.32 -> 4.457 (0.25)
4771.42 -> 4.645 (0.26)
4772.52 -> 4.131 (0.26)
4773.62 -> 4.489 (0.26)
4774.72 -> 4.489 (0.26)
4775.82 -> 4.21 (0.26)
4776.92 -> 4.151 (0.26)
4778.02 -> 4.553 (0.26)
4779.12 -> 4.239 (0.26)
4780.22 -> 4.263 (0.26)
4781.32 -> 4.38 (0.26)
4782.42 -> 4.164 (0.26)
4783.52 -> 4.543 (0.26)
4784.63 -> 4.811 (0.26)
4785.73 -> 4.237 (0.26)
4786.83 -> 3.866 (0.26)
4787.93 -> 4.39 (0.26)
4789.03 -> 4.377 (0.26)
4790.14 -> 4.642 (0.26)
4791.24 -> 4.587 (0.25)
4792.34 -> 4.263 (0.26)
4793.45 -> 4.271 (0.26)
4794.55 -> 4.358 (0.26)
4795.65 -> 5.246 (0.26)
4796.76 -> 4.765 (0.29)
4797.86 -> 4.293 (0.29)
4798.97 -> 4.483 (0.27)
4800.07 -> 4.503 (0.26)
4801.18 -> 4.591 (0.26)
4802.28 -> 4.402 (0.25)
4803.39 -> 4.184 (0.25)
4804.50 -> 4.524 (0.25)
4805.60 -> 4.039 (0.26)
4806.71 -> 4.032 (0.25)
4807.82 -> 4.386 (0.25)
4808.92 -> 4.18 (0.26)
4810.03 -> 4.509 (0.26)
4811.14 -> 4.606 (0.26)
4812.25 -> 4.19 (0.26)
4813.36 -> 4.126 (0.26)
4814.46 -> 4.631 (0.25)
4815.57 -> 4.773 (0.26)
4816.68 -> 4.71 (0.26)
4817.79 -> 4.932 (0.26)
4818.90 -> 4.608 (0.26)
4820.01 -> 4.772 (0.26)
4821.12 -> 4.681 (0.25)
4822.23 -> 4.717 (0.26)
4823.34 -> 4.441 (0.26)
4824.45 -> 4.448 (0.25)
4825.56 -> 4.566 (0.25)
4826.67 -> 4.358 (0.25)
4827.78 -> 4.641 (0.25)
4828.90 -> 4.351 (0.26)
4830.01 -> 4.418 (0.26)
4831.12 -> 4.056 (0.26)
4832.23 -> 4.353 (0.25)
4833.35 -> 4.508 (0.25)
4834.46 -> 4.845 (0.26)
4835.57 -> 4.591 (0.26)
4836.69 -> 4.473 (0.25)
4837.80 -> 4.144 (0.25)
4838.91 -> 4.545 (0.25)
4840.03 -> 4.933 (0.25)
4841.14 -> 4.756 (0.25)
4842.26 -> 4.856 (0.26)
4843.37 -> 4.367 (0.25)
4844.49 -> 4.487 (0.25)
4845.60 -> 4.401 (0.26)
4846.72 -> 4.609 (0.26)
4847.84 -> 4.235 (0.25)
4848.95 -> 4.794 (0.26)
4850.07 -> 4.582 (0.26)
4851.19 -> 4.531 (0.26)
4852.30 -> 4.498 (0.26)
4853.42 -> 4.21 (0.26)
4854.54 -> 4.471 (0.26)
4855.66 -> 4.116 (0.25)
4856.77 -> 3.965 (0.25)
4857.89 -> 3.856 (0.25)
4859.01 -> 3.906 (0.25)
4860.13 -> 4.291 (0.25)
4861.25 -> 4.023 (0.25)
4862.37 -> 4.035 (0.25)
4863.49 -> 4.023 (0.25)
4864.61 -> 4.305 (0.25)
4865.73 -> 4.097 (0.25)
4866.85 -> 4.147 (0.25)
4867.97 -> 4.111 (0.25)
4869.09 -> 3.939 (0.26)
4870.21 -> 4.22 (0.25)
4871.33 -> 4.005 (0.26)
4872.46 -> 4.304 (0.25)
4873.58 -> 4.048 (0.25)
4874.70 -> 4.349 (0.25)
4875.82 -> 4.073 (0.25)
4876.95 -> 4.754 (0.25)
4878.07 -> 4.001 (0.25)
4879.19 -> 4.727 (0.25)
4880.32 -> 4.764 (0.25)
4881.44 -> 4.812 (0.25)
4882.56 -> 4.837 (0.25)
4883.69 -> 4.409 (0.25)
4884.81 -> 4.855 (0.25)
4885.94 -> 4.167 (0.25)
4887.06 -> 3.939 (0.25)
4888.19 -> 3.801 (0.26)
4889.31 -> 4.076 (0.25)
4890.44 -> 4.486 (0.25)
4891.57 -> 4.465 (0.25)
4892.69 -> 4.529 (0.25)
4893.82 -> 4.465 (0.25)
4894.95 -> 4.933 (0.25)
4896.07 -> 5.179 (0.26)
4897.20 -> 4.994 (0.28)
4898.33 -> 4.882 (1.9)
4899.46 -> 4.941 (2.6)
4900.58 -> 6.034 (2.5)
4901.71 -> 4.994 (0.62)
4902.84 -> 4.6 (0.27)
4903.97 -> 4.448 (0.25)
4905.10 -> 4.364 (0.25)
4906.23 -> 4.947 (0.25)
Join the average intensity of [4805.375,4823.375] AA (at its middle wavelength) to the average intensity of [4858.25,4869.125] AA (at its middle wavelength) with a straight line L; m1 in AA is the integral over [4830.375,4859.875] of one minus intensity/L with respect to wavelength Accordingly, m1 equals -1.25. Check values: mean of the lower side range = 4.5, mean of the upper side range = 4.09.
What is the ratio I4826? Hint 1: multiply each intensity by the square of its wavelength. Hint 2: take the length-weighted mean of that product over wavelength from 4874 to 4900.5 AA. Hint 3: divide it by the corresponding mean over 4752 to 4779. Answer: 1.10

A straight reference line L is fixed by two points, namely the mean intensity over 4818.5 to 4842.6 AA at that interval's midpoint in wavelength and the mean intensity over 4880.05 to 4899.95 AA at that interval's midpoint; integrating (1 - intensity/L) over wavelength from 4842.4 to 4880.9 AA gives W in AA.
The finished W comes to 2.4 AA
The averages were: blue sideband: 4.54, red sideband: 4.58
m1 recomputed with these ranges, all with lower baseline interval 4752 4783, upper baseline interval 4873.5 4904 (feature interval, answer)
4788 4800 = -0.3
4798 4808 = 0.2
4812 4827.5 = -0.4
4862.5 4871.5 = 0.9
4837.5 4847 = -0.1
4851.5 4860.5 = 0.7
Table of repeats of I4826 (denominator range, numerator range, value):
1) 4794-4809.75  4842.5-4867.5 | 0.99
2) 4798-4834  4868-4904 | 1.05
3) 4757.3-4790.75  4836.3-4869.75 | 1.02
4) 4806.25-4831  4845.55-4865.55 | 0.96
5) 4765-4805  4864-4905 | 1.06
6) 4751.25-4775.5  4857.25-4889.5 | 1.01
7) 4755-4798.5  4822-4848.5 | 1.05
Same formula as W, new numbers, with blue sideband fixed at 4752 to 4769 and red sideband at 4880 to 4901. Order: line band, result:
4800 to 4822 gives 0.1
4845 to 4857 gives 0.4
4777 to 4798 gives 0.0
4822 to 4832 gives 0.2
